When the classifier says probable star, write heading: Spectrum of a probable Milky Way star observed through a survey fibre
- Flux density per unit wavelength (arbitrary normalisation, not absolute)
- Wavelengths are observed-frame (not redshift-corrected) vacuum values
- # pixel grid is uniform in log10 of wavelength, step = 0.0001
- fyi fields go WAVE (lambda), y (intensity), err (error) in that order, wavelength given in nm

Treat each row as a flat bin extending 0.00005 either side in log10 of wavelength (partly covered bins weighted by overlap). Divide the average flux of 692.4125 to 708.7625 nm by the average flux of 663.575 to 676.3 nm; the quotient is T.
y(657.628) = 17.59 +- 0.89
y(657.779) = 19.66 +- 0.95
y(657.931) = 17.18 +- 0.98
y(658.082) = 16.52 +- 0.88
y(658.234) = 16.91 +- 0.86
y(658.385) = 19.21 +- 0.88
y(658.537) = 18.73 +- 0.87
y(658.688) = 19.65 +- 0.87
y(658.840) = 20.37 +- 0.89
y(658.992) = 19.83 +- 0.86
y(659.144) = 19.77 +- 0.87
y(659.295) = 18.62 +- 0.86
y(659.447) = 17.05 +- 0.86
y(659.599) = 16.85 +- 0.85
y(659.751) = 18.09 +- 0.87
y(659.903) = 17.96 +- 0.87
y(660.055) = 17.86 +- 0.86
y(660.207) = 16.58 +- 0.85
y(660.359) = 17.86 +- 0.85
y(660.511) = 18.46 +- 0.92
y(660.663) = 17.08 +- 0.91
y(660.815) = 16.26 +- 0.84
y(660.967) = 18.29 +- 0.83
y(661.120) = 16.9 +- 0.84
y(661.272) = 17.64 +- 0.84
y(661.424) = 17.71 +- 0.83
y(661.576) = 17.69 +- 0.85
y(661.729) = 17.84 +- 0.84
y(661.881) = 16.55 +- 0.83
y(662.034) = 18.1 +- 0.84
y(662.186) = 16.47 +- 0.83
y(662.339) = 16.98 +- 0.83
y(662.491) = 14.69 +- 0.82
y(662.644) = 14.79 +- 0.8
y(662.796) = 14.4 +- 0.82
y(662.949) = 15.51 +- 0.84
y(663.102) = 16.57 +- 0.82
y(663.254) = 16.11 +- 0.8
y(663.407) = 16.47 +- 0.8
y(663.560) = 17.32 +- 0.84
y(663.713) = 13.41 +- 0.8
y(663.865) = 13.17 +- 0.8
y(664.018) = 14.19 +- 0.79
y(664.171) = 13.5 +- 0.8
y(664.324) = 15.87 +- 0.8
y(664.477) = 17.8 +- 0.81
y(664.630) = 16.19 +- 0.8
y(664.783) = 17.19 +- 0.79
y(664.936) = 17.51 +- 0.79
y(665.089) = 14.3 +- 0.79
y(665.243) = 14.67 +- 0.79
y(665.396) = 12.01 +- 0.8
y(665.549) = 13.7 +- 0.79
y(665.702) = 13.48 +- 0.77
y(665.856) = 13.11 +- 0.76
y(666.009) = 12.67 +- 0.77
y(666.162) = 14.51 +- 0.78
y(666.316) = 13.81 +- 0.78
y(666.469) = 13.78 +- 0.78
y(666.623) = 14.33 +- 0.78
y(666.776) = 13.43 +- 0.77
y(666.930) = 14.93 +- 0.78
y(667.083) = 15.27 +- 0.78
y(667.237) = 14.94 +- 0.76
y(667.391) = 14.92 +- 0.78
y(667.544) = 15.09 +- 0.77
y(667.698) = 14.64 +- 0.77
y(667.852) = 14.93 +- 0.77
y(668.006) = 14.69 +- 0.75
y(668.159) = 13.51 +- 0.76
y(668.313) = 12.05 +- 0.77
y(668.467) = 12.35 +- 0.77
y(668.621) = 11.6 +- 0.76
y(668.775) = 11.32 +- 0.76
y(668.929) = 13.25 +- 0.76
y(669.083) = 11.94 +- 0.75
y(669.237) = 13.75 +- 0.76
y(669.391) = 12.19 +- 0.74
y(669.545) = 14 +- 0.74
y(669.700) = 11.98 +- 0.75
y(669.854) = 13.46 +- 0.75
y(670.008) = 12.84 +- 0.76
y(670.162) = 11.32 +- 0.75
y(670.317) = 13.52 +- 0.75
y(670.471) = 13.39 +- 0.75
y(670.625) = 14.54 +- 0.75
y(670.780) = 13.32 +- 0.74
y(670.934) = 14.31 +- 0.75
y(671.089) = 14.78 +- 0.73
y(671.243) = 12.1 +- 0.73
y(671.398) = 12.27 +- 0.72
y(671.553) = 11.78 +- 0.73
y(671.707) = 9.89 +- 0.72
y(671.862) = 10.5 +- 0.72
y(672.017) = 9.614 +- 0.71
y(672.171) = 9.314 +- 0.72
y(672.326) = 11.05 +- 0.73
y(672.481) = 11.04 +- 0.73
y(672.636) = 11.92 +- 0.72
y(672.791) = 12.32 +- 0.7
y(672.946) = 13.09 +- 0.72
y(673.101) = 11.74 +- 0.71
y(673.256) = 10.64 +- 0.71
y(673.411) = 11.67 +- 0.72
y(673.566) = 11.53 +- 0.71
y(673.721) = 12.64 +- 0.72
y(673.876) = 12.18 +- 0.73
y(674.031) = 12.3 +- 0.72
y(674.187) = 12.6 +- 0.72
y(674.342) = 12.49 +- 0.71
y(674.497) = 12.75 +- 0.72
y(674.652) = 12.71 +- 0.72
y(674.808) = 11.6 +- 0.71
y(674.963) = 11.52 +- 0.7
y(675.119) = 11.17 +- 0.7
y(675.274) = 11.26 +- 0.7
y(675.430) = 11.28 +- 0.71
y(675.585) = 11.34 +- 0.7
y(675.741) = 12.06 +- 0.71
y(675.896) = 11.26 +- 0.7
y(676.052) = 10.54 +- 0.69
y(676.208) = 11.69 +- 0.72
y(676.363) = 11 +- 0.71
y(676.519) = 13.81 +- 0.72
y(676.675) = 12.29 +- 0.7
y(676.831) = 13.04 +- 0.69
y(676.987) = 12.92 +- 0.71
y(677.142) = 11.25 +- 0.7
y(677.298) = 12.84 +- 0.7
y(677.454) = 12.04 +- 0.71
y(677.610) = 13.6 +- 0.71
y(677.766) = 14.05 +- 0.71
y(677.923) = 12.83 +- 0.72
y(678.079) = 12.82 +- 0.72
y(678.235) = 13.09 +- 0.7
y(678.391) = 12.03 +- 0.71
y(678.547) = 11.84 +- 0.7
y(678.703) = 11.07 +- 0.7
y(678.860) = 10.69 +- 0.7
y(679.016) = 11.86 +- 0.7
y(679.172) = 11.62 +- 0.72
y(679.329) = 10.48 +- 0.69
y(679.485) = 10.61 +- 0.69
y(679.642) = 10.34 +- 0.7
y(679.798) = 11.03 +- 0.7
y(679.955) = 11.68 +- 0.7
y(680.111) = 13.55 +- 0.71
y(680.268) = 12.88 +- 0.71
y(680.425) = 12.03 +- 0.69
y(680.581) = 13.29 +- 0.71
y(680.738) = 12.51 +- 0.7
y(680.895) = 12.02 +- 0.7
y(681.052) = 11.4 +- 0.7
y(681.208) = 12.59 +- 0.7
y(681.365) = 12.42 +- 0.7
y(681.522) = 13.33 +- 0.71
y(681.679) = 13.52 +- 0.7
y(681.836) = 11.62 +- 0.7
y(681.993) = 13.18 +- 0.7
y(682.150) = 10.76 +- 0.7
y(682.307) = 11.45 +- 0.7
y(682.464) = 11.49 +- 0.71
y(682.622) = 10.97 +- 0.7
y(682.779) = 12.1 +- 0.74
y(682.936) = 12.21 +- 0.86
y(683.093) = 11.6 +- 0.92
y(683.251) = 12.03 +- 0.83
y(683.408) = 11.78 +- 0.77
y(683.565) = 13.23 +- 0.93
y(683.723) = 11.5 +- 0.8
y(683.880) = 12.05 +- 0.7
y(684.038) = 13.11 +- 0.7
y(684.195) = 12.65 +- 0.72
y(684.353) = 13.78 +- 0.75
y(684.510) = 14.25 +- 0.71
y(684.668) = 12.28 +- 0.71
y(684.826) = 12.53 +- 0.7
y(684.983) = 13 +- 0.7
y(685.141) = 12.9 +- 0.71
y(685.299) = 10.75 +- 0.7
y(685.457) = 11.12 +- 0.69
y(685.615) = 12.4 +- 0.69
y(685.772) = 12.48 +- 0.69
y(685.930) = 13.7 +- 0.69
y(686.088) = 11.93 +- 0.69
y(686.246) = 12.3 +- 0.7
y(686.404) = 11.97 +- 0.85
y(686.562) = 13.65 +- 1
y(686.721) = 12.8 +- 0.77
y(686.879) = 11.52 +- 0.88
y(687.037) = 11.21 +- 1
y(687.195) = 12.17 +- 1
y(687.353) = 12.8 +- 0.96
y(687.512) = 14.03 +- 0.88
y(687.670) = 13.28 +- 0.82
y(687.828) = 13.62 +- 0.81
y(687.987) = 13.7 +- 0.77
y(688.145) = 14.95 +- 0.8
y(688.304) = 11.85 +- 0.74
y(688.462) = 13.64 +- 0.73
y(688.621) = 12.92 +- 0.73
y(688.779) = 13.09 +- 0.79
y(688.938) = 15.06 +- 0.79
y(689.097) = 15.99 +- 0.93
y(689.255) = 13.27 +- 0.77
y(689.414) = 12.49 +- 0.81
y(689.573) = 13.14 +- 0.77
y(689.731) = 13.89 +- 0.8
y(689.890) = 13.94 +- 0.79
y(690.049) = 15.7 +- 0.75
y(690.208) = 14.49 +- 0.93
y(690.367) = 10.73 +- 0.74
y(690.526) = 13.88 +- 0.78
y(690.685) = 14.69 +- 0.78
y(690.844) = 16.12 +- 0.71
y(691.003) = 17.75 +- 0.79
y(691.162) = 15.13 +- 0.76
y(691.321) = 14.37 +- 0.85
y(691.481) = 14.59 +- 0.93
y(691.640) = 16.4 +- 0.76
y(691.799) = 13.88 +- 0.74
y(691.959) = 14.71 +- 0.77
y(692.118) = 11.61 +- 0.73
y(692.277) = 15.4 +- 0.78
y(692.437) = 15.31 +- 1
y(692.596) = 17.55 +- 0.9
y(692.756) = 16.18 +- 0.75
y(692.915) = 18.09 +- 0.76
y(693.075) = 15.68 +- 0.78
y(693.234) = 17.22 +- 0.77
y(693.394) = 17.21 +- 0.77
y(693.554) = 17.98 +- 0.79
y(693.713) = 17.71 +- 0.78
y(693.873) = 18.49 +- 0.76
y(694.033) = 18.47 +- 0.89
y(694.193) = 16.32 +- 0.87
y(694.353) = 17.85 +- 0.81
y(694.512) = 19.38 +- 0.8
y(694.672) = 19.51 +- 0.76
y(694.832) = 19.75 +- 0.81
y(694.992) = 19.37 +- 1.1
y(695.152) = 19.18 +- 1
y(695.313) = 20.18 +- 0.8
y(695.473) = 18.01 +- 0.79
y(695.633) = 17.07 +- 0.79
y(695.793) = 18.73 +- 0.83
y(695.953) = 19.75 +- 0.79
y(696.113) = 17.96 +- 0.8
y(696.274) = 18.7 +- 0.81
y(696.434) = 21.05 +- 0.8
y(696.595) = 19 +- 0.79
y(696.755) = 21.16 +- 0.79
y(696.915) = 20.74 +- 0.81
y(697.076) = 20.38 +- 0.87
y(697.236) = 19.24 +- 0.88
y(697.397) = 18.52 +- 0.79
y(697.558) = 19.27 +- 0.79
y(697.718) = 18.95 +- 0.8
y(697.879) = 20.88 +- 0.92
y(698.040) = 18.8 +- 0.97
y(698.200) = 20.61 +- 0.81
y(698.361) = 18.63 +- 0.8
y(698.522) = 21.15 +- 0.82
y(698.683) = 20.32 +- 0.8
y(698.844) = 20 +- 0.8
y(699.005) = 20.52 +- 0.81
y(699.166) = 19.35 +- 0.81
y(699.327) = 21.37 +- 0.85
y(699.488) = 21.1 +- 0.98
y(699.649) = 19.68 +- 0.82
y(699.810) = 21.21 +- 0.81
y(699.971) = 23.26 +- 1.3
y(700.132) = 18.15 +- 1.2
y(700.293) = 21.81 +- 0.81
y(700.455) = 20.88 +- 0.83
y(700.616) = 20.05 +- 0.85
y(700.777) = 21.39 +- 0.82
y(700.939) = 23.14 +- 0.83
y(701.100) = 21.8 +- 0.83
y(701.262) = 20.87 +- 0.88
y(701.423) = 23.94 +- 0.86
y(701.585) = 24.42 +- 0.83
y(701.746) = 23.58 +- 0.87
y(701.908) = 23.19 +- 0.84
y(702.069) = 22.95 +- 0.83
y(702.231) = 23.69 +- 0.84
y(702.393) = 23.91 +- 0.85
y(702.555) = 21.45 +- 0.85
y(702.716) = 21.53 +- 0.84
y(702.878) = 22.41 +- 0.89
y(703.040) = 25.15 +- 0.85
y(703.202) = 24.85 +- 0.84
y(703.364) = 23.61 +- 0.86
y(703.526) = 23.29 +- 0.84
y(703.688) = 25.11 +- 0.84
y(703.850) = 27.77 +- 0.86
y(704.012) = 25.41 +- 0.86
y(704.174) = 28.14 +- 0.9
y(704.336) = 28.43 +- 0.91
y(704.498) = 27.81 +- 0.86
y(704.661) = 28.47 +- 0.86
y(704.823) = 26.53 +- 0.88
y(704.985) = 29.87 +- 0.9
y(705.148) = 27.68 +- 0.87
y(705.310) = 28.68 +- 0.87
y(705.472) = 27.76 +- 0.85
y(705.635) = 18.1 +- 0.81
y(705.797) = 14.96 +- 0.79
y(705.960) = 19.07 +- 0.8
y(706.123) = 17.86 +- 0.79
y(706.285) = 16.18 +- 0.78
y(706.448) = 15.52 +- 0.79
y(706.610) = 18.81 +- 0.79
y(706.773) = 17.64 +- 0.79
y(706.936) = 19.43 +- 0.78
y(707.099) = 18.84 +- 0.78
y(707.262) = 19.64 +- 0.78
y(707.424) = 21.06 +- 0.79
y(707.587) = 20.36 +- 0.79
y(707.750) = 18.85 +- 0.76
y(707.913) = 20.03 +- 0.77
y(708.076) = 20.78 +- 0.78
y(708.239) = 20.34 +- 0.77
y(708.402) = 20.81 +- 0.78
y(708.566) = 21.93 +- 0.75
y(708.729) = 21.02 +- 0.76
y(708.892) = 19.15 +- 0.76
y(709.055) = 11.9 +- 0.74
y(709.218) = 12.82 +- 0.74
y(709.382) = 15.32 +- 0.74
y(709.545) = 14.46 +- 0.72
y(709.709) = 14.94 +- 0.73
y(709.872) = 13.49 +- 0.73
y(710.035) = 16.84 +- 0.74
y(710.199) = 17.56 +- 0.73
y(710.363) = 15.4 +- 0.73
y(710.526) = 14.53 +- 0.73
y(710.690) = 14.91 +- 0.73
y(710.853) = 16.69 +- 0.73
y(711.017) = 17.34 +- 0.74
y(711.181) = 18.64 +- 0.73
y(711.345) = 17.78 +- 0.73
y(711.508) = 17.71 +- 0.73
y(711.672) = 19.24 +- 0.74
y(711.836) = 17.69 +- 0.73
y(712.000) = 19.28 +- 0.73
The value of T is 1.6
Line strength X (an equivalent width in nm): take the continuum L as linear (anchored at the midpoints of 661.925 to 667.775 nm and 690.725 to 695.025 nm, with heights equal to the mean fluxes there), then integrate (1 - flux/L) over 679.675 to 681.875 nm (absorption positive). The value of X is 0.493 nm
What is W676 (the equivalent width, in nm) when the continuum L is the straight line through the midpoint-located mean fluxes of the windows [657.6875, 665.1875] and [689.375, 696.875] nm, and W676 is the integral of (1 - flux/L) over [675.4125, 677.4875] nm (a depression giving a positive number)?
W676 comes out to 0.60 nm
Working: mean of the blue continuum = 17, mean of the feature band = 12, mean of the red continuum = 16.8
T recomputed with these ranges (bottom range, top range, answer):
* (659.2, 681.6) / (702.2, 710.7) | 1.54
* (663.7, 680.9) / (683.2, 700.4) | 1.26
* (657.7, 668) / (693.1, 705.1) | 1.31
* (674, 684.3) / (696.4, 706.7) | 1.83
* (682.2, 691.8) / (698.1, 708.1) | 1.68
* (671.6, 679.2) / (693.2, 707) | 1.79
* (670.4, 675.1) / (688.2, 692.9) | 1.20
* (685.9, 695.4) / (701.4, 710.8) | 1.39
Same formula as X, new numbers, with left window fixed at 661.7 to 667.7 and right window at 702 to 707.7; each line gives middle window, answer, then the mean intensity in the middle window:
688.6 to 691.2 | 0.74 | 14.3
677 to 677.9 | 0.25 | 12.8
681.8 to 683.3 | 0.55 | 11.7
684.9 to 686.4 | 0.54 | 12.3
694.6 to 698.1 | 0.31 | 19.4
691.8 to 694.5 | 0.53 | 16.6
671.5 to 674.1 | 0.83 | 11.4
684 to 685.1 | 0.34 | 13.1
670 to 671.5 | 0.28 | 13.2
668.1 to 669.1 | 0.22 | 12.3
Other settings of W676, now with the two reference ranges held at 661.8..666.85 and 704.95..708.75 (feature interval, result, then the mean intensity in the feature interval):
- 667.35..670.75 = 0.528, 13.2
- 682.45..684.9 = 0.722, 12.4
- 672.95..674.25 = 0.342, 12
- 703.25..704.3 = -0.289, 25.7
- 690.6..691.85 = 0.210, 15.4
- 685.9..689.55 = 0.998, 13.1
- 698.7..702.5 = -0.388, 21.7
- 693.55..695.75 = 0.047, 18.5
